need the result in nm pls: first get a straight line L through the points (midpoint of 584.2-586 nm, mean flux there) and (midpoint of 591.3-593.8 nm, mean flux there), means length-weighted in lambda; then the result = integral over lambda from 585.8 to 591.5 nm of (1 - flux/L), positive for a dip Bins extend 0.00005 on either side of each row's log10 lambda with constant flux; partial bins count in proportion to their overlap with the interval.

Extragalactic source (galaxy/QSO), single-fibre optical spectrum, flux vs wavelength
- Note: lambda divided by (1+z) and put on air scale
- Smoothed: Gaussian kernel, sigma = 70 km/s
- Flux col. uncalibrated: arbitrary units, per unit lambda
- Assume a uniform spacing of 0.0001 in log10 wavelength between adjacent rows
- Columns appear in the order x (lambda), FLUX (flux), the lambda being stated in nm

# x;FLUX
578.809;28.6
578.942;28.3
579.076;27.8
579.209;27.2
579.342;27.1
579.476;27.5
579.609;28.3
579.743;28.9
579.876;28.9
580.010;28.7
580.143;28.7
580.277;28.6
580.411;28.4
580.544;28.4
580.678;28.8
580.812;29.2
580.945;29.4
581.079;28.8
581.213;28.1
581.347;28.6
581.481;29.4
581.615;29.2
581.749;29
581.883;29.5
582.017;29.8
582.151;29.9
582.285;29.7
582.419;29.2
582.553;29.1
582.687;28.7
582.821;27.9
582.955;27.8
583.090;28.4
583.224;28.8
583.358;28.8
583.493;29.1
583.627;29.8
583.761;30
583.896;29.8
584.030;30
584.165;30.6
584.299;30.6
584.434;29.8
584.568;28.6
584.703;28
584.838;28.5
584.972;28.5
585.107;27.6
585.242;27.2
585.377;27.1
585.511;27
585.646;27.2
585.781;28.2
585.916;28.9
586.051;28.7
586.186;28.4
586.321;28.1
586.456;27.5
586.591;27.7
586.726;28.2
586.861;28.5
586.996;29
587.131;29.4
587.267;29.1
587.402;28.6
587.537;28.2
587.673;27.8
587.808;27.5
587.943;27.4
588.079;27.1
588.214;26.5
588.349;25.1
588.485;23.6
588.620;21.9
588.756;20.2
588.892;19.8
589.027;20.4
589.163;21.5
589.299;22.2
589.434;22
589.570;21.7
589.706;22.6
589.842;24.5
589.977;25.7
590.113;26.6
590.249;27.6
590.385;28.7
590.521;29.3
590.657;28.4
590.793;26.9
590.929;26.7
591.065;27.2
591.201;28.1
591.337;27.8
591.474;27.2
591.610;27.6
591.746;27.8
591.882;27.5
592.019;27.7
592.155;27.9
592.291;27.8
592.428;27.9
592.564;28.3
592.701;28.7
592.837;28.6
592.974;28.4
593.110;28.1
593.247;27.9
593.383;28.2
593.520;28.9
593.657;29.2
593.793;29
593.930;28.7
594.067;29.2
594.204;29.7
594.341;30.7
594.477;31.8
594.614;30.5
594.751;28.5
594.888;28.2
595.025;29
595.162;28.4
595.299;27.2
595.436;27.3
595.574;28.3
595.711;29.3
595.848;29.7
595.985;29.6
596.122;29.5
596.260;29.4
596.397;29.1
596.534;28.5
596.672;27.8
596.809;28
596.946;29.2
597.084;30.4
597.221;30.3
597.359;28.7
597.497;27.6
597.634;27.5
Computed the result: 0.40 nm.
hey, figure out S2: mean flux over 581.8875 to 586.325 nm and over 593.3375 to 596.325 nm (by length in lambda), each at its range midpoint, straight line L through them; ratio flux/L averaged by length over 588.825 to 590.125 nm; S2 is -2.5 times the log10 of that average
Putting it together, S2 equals 0.27 mag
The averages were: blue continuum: 28.8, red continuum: 29.1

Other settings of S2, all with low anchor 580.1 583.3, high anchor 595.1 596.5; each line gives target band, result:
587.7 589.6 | 0.22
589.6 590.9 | 0.09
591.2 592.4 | 0.04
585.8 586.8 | 0.02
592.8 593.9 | 0.01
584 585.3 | 0.00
